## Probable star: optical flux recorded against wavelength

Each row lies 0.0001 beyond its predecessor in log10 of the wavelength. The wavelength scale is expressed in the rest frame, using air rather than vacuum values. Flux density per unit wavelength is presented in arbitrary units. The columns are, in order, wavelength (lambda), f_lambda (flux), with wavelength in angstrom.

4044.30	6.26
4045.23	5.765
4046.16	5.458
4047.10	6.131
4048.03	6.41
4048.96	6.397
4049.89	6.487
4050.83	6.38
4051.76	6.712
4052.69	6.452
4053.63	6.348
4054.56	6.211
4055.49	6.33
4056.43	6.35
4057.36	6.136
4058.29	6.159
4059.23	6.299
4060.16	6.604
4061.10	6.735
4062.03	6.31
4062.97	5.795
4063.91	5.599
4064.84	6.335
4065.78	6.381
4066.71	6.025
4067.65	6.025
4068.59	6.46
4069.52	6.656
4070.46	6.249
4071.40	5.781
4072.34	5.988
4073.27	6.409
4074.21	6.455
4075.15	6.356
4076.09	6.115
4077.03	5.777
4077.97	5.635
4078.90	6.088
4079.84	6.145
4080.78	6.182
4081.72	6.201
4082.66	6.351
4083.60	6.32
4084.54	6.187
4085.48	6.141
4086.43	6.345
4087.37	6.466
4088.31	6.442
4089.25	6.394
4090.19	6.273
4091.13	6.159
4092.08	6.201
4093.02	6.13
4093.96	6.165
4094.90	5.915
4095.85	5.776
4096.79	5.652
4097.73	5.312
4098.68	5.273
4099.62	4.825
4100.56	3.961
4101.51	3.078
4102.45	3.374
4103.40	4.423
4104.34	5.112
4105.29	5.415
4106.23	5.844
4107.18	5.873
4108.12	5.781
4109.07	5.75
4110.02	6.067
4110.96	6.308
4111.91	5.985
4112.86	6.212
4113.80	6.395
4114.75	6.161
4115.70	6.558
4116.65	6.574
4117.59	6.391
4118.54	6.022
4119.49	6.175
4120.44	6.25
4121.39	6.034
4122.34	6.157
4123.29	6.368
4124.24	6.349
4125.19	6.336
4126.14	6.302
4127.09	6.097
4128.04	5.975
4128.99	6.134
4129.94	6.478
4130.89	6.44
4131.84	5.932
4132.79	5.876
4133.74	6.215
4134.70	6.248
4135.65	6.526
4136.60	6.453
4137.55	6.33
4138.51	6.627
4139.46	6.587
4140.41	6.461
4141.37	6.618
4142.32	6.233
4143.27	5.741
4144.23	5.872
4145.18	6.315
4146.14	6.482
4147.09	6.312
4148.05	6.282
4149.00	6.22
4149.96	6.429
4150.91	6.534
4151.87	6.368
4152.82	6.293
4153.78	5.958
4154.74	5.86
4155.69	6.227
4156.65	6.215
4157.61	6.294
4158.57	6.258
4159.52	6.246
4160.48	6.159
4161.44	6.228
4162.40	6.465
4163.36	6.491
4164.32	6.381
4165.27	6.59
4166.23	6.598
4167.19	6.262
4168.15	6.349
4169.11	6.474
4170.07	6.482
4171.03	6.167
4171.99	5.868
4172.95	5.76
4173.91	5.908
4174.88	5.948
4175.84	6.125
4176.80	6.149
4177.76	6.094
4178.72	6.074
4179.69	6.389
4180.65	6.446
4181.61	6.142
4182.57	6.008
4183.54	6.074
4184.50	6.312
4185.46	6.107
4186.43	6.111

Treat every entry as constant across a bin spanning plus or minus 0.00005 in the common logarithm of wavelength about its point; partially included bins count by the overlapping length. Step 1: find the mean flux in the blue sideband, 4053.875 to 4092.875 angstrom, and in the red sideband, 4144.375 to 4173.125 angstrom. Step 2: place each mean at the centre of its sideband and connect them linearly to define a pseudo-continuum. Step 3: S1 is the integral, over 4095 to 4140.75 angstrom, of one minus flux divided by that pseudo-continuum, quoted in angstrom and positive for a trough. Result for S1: 2.72 angstrom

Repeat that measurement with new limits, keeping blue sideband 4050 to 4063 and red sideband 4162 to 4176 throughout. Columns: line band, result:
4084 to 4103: 2.19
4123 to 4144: 0.04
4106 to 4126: 0.42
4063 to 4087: 0.70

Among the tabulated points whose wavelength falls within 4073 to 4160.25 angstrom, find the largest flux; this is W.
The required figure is 6.627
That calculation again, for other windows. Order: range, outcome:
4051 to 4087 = 6.735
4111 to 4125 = 6.574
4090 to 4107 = 6.273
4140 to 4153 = 6.618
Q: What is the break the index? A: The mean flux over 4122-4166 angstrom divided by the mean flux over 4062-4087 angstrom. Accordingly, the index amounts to 1.02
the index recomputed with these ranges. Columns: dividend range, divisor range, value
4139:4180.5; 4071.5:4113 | 1.08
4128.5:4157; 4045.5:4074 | 1.00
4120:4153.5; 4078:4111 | 1.10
